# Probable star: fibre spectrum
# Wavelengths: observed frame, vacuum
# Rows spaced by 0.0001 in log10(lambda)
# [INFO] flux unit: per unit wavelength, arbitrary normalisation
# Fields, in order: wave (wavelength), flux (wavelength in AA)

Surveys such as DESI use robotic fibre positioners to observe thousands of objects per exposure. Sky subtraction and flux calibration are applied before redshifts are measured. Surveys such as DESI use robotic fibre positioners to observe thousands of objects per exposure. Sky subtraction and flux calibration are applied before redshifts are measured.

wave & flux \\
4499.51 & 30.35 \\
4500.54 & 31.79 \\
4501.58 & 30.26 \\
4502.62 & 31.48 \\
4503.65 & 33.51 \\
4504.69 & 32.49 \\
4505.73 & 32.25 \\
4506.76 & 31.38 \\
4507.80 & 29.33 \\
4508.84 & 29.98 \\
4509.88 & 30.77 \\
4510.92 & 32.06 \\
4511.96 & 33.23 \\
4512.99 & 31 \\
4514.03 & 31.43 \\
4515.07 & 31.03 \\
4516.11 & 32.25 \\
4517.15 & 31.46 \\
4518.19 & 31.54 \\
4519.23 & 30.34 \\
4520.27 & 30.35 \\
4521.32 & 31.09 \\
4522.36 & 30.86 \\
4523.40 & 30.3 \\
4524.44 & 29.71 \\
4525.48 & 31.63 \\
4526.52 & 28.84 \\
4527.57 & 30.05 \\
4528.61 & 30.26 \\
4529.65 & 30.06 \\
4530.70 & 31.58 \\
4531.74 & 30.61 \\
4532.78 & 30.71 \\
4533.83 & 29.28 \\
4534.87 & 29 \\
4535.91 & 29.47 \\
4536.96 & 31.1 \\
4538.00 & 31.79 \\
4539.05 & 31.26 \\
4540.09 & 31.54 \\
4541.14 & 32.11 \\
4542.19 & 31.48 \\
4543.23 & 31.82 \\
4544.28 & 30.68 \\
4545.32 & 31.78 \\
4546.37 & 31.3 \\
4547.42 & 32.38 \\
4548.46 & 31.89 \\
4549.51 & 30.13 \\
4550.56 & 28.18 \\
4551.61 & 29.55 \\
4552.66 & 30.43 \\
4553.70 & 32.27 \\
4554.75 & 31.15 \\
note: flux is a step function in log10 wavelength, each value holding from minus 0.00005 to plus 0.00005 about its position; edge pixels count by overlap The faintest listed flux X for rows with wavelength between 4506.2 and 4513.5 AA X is 29.33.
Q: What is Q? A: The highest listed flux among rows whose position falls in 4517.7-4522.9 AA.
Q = 31.54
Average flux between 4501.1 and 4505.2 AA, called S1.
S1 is 32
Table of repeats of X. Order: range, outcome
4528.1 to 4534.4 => 29.28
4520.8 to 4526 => 29.71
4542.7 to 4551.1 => 28.18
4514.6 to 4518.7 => 31.03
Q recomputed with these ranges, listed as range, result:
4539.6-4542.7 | 32.11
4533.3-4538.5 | 31.79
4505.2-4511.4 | 32.25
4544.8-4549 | 32.38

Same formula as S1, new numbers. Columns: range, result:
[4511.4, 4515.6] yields 31.7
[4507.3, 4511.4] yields 30.5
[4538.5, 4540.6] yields 31.4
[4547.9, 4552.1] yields 30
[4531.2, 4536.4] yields 29.9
